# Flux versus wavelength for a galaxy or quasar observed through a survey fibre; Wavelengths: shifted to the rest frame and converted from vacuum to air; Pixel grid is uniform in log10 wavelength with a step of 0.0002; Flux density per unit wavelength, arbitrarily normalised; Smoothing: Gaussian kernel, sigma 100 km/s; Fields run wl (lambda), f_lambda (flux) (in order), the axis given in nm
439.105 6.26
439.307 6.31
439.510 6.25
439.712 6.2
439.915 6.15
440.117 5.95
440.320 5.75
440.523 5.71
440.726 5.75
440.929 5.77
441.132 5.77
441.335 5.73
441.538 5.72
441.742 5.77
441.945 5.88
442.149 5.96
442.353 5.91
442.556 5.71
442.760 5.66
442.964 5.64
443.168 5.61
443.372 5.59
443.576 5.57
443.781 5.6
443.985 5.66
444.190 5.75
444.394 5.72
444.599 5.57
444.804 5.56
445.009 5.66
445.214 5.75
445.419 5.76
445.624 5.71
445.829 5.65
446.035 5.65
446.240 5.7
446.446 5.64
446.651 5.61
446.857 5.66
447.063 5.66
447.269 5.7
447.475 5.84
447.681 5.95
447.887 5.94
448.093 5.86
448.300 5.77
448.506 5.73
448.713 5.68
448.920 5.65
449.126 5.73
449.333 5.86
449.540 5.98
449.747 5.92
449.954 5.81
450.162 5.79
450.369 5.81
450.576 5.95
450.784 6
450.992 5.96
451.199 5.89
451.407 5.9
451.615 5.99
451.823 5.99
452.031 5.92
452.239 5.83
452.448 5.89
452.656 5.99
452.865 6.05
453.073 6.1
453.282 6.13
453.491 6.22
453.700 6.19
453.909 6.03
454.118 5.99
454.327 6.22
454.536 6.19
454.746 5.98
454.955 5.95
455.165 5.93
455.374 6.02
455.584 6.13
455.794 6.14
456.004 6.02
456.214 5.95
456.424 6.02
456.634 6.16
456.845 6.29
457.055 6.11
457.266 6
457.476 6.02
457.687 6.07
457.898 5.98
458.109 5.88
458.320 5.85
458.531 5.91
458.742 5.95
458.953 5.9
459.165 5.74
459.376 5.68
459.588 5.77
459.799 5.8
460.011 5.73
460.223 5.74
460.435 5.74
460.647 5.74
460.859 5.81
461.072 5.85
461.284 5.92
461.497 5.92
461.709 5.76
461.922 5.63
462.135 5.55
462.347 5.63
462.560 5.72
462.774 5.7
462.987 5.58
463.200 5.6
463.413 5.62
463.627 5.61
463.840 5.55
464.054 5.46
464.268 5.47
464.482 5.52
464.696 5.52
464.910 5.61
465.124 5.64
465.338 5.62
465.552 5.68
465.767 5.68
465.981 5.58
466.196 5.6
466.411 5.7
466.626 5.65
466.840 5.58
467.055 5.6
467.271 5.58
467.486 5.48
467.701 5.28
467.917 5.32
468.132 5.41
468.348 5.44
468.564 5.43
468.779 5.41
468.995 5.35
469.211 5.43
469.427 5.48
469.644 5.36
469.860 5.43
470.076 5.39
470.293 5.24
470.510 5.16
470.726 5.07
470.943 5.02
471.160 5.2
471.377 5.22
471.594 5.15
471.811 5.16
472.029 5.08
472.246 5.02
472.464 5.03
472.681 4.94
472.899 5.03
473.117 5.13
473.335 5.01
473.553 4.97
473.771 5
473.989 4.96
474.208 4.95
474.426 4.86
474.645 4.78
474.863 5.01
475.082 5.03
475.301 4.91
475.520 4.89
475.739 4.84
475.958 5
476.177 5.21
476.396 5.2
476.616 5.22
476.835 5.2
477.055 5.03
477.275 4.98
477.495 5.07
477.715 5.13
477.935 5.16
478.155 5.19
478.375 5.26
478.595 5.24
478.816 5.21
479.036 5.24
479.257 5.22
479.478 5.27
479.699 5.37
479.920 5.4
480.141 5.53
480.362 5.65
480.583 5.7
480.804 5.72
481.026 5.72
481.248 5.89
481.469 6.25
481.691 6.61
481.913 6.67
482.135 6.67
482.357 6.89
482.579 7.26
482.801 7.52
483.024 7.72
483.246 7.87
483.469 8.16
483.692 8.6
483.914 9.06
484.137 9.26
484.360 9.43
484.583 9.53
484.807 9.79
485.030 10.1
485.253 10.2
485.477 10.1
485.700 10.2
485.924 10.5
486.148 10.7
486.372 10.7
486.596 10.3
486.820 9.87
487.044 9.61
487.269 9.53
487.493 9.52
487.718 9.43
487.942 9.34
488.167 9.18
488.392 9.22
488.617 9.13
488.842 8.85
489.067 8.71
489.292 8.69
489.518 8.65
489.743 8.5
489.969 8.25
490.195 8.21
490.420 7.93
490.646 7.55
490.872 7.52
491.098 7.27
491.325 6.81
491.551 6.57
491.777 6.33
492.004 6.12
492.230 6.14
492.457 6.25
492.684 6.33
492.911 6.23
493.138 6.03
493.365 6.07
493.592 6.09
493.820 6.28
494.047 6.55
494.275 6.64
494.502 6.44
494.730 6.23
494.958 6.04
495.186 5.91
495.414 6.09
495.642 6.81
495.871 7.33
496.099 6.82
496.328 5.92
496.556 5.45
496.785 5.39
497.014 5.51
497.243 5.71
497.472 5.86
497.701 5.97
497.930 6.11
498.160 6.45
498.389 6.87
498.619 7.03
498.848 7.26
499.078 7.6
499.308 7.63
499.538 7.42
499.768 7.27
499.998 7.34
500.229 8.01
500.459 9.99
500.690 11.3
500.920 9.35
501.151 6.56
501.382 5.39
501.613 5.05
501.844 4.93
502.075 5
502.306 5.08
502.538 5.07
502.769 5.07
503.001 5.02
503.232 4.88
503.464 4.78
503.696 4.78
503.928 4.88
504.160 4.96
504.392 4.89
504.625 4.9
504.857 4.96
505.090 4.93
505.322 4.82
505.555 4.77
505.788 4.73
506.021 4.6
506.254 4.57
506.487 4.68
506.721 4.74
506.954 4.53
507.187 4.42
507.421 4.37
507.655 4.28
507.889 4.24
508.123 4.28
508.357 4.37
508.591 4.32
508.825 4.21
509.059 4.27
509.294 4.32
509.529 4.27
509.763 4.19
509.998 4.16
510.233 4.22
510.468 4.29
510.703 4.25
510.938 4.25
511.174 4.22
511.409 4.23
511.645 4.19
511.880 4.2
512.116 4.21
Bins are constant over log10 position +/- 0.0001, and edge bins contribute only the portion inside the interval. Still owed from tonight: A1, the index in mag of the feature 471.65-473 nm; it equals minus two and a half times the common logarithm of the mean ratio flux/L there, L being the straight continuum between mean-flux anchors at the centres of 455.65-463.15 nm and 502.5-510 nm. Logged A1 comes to 0.10 mag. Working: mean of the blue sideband 5.86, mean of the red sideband 4.62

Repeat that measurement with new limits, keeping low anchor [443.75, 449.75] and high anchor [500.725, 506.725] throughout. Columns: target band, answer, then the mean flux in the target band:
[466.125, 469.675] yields 0.012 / 5.48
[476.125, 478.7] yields 0.061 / 5.16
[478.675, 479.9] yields 0.034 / 5.27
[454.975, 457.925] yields -0.077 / 6.06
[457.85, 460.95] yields -0.037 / 5.81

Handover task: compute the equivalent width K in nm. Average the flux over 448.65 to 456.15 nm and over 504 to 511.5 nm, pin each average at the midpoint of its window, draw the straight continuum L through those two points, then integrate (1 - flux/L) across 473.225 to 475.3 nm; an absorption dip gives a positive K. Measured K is 0.17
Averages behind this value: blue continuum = 5.97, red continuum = 4.48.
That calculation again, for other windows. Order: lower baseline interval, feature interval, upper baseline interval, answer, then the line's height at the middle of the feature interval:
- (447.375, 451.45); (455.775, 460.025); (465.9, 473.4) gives -0.25 nm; 5.63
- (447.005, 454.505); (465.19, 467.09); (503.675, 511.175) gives -0.03 nm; 5.54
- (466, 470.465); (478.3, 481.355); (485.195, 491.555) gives 0.83 nm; 7.51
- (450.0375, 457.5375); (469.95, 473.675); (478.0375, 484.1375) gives 0.69 nm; 6.26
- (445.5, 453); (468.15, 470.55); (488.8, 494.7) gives 0.39 nm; 6.42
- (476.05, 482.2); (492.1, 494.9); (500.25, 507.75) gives -0.42 nm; 5.45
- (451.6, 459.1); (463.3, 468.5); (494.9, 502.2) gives 0.55 nm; 6.2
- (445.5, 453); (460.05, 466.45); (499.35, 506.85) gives 0.17 nm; 5.81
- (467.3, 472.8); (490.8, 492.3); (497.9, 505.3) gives -0.19 nm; 5.94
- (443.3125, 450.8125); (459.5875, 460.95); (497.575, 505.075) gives 0.03 nm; 5.87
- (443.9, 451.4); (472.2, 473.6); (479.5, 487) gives 0.45 nm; 7.36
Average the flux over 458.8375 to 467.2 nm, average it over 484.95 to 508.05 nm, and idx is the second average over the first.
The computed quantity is 1.2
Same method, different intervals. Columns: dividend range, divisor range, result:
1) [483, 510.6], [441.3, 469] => 1.17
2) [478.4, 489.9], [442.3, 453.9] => 1.38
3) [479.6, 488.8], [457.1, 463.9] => 1.44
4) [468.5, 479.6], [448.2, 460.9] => 0.86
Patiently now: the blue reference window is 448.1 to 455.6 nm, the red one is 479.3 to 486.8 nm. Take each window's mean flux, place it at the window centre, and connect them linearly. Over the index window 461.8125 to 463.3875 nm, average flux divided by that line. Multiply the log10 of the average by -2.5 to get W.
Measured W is 0.18 mag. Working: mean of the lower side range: 5.95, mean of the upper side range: 7.9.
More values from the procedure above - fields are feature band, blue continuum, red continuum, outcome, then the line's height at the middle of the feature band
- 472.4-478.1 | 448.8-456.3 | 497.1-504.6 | 0.219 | 6.14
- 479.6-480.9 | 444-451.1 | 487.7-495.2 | 0.238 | 6.93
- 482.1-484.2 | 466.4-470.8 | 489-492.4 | -0.165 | 6.8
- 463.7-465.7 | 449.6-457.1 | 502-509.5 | 0.030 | 5.72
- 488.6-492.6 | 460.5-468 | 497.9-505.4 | -0.246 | 6.05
